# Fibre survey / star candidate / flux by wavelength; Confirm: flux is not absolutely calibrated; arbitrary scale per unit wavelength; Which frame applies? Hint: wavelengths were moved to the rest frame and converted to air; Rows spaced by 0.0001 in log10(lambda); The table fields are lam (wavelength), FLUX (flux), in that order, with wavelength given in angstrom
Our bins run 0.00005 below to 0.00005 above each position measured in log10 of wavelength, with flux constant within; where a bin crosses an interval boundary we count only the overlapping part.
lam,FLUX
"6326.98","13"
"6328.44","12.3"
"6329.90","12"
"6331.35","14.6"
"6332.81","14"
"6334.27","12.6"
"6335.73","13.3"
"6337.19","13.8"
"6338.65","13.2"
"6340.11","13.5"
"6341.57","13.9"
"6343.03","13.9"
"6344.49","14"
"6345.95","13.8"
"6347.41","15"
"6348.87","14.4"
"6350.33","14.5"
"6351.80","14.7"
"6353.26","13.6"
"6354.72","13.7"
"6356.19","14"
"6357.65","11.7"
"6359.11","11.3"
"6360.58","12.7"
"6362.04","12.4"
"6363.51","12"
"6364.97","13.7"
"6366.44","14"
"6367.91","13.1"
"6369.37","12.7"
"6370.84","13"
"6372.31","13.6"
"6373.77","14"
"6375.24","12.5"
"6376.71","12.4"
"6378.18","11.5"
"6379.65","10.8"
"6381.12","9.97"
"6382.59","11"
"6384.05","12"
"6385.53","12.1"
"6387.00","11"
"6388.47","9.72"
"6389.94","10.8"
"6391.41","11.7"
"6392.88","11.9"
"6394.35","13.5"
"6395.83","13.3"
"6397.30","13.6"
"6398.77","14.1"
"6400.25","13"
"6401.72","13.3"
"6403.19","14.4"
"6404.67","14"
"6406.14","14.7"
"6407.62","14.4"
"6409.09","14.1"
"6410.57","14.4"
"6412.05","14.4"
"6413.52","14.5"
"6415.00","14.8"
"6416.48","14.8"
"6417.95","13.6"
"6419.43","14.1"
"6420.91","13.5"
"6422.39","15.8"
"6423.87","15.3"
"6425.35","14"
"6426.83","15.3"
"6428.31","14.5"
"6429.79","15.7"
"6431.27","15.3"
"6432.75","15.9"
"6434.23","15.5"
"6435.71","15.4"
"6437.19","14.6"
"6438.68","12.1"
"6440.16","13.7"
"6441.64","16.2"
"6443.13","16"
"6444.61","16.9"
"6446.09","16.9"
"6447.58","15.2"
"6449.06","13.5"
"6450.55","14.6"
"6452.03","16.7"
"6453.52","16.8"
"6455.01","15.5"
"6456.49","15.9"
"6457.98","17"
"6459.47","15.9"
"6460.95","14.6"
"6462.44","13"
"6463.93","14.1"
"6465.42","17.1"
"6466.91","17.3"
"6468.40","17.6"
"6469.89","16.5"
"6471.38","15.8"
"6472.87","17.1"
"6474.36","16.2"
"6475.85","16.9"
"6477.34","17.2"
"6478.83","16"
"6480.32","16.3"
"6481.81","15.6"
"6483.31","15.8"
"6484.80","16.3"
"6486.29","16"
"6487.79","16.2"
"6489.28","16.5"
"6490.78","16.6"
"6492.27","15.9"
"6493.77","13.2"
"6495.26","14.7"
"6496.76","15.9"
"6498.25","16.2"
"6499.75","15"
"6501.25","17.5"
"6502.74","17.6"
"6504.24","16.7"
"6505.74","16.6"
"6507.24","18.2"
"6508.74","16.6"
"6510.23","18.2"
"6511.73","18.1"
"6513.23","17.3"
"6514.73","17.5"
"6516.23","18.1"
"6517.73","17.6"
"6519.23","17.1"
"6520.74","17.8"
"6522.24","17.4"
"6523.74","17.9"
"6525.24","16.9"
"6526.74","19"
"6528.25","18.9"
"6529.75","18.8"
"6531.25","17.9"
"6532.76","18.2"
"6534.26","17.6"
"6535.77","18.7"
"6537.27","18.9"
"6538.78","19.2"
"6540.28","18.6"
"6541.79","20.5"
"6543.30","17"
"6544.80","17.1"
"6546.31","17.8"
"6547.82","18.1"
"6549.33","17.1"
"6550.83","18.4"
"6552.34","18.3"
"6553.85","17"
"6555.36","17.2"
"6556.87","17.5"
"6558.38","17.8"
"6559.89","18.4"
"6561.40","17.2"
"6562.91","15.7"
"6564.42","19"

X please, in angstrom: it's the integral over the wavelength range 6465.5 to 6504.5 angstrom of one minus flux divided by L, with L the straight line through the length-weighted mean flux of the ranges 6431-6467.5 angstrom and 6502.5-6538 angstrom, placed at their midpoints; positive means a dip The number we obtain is 0.8 angstrom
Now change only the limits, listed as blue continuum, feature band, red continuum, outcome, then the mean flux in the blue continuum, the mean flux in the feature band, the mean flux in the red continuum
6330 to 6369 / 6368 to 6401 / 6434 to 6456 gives 4.5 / 13.5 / 12.2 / 15.3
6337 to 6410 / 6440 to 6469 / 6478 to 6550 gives -0.6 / 13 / 15.8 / 17.2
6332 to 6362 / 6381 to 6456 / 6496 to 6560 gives 5.4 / 13.6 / 14.1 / 17.7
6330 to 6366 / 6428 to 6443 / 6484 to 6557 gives 0.5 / 13.5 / 14.9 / 17.4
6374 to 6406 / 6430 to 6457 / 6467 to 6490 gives -1.1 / 12.3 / 15.4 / 16.4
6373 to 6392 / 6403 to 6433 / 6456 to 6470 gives -2.7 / 11.5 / 14.6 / 15.9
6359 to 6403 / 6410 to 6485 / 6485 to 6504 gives -4.9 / 12.4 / 15.4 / 16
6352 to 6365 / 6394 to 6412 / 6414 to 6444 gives 0.2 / 12.8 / 13.9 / 14.8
